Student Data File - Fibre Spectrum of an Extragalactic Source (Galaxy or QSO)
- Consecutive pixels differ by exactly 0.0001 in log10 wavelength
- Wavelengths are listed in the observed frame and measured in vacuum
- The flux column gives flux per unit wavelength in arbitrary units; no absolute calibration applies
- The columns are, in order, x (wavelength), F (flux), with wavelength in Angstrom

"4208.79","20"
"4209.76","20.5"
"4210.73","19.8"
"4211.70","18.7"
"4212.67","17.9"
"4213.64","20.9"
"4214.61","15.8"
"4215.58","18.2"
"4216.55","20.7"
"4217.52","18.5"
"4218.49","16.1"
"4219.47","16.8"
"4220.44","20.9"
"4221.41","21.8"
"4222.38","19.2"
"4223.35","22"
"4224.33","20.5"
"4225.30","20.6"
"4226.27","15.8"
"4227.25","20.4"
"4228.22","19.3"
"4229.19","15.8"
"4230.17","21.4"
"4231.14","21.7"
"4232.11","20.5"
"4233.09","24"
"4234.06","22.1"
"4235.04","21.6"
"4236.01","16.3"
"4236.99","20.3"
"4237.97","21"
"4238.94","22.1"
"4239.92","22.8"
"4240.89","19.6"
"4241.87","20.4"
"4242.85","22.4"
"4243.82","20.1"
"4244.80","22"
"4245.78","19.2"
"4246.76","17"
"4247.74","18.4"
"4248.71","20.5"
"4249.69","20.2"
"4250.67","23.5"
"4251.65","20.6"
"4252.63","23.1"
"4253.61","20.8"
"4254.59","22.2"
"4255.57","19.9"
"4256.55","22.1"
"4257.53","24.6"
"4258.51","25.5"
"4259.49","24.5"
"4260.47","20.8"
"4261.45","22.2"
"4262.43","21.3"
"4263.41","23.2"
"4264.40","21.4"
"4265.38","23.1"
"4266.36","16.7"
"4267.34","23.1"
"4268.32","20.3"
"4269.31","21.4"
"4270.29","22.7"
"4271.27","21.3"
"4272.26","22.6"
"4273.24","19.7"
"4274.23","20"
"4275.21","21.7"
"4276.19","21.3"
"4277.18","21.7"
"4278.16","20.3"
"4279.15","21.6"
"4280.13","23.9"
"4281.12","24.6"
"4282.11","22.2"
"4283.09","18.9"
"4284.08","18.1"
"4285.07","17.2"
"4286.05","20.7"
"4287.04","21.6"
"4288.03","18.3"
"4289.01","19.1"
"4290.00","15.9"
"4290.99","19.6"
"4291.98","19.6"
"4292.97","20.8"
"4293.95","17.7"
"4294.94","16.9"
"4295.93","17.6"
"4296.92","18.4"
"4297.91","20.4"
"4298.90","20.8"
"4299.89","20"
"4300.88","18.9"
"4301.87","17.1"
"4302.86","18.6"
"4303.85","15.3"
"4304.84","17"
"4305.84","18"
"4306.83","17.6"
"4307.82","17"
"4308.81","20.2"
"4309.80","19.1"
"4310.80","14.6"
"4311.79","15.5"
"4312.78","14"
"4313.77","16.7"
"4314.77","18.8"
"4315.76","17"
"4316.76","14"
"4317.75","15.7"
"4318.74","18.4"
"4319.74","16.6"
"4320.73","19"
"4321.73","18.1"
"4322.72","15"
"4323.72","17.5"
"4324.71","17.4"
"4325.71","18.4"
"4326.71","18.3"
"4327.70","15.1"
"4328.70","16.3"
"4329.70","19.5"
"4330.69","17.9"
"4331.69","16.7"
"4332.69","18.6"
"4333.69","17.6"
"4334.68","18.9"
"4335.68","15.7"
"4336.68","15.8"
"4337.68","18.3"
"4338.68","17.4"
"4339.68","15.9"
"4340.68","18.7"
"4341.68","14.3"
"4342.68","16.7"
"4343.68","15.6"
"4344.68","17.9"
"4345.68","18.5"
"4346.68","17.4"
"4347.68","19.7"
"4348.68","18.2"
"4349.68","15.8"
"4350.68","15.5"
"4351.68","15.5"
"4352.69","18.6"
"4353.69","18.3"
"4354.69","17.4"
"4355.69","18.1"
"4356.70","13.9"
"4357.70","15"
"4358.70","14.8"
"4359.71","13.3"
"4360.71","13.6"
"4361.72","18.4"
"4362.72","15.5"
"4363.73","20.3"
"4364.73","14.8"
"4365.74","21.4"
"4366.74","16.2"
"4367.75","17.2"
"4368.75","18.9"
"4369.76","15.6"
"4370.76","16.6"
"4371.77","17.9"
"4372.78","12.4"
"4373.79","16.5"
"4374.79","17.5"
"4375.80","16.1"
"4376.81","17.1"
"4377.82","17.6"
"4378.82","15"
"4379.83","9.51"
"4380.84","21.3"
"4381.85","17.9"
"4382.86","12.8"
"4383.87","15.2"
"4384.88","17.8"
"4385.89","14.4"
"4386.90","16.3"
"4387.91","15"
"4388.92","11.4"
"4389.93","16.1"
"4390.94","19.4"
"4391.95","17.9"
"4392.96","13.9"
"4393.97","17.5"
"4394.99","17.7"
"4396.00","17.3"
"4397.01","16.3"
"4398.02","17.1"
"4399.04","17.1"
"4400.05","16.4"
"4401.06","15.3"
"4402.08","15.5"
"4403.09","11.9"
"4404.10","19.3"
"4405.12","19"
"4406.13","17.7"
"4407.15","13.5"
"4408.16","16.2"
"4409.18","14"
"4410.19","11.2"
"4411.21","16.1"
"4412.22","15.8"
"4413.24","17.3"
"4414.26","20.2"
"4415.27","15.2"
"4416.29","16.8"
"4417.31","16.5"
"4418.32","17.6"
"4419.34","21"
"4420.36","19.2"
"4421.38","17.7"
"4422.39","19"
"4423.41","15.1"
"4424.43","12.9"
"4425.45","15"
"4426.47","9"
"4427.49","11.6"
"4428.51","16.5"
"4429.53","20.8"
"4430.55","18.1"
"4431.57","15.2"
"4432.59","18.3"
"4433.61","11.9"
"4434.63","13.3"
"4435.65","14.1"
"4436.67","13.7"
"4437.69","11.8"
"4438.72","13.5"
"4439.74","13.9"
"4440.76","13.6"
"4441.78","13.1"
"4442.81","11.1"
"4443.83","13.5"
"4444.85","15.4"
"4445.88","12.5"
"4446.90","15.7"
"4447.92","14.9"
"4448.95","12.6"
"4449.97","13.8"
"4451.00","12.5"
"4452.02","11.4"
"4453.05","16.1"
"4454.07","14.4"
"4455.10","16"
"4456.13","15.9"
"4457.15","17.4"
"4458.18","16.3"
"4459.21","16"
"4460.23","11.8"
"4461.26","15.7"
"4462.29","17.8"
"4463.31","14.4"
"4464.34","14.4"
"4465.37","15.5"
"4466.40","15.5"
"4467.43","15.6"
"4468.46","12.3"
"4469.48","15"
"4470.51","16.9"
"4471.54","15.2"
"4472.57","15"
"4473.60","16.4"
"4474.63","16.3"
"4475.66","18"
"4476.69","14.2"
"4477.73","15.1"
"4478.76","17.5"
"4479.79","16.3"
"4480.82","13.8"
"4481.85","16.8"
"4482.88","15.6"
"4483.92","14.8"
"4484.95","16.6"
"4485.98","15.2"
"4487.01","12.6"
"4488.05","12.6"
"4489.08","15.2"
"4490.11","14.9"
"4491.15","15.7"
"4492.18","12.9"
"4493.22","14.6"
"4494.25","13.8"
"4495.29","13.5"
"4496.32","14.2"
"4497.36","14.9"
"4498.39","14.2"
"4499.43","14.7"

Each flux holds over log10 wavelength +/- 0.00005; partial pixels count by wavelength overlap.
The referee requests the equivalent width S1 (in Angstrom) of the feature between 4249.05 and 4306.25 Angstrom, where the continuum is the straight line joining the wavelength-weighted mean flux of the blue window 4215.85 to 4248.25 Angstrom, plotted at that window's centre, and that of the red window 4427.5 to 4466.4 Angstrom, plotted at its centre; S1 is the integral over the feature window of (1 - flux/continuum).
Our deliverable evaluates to -4.9 Angstrom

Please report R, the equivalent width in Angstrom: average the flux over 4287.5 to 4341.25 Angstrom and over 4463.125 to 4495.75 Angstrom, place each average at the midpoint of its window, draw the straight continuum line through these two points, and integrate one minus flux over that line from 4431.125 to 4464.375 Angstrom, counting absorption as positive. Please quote 2.7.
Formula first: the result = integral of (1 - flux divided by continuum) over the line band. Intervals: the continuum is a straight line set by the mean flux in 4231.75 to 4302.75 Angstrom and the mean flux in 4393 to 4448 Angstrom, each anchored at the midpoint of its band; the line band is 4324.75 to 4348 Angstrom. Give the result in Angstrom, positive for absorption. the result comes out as 1.3 Angstrom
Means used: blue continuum 20.7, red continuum 15.5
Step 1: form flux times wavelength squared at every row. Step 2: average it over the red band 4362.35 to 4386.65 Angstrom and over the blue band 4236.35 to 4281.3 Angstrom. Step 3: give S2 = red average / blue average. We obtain 0.81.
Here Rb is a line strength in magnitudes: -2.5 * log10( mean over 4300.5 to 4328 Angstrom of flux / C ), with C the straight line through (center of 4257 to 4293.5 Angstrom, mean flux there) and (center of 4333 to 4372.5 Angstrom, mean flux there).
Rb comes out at 0.11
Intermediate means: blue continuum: 21.1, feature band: 17.1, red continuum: 16.9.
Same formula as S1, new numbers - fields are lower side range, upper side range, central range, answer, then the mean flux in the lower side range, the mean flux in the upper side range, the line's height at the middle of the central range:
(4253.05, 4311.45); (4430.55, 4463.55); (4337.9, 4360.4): 1.48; 20.2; 14.4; 17.8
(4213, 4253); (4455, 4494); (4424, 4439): 1.62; 20.1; 15.3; 16.1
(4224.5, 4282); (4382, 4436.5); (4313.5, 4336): 1.79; 21.2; 16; 18.8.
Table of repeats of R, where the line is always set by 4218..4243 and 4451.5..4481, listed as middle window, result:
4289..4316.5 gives 1.2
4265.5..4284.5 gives -1.9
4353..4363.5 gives 1.0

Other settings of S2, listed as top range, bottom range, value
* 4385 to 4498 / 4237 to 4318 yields 0.83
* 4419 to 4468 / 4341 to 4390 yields 0.94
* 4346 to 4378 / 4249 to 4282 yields 0.80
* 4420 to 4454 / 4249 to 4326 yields 0.79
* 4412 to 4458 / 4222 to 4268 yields 0.79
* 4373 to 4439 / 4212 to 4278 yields 0.83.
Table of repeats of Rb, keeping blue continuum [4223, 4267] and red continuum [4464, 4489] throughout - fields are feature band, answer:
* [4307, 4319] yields 0.15 mag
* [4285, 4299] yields 0.05 mag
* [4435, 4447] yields 0.20 mag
